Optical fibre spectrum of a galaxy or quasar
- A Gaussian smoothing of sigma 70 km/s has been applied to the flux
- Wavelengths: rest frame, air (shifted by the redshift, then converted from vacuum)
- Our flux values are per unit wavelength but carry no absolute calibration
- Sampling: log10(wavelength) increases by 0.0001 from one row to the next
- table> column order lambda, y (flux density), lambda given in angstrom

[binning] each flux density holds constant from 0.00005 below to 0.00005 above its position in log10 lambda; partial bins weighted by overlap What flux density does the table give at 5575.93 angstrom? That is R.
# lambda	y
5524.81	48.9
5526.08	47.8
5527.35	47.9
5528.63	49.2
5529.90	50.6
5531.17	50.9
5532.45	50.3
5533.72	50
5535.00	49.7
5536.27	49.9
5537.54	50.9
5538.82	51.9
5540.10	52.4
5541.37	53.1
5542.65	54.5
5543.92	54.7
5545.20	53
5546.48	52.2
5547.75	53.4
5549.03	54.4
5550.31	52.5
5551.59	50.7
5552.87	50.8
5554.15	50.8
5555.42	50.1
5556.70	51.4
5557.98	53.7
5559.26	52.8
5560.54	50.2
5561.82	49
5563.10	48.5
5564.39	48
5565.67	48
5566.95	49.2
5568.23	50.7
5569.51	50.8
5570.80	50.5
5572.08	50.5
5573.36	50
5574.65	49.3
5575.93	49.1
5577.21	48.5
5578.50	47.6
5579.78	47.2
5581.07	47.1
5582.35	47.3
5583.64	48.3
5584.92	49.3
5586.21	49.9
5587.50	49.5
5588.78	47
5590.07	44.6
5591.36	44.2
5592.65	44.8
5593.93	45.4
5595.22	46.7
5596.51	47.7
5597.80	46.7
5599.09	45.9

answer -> 49.1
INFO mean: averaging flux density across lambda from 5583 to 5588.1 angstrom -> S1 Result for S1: 49.2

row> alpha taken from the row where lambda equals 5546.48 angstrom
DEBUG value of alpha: 52.2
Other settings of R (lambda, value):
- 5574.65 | 49.3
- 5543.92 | 54.7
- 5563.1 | 48.5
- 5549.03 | 54.4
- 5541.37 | 53.1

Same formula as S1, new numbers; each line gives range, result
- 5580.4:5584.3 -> 47.6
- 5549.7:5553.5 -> 51.3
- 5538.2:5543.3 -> 53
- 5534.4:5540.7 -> 51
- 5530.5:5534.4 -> 50.3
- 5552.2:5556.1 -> 50.6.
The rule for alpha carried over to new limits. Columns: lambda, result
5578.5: 47.6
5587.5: 49.5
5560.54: 50.2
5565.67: 48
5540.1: 52.4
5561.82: 49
